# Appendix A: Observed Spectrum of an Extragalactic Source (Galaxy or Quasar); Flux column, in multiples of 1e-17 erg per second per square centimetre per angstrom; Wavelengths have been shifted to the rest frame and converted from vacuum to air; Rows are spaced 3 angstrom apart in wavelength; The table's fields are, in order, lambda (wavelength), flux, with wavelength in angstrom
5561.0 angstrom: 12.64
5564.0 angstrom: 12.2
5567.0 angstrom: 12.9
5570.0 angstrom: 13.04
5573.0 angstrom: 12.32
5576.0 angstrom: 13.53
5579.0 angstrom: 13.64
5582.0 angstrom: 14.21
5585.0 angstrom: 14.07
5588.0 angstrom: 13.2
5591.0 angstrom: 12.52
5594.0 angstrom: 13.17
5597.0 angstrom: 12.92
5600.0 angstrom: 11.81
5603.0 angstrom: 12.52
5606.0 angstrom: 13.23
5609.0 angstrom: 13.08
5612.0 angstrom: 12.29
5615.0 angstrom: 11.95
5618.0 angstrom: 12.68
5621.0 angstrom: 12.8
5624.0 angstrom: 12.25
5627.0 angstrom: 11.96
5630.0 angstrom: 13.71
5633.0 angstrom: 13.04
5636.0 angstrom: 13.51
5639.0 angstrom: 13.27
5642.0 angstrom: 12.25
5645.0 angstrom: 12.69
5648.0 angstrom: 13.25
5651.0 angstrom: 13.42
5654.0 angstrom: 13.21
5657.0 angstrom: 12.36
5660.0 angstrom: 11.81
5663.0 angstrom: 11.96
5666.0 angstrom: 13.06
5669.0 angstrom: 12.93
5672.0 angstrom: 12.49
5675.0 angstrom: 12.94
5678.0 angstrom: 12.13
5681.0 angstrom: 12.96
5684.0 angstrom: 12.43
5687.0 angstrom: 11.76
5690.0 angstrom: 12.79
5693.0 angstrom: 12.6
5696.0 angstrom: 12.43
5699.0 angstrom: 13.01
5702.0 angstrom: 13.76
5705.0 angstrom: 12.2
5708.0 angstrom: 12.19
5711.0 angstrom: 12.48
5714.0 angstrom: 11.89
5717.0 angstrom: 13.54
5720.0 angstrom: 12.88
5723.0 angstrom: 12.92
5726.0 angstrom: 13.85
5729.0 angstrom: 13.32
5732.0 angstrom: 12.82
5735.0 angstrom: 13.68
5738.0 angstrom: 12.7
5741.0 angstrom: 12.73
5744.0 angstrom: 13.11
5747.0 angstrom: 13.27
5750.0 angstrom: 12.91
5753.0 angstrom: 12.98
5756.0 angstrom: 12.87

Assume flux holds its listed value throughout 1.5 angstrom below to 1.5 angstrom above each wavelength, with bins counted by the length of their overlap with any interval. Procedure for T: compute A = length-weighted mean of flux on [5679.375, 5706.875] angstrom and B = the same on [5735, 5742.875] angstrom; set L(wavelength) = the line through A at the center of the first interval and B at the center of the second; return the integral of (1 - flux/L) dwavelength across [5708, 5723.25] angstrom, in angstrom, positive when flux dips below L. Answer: 0.1 angstrom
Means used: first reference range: 12.7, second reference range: 12.9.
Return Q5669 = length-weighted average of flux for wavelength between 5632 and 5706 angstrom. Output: 12.7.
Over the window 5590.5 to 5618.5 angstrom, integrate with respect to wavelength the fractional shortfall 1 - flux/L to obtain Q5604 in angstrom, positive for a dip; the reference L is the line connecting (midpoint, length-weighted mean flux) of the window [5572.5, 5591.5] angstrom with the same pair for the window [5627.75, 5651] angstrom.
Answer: 1.5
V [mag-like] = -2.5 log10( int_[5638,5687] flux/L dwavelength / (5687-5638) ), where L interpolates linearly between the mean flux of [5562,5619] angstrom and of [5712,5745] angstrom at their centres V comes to 0.03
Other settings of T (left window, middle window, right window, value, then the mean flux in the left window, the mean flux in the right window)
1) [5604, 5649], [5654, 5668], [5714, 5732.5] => 0.54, 12.8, 13.1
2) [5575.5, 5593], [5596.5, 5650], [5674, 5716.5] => 1.79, 13.5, 12.6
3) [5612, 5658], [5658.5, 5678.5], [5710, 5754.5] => 0.60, 12.8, 13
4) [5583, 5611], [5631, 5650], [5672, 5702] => -0.35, 13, 12.6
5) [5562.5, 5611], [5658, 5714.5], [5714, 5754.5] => 2.32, 13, 13.1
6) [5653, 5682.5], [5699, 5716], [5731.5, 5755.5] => 0.31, 12.6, 13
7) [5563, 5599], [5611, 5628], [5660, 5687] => 0.72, 13.1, 12.5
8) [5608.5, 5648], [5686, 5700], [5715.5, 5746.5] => 0.51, 12.7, 13.2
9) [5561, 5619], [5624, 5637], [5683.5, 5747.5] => -0.06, 12.9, 12.8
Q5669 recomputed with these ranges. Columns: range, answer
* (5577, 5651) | 12.9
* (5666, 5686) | 12.7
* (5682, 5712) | 12.6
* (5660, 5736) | 12.7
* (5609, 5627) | 12.4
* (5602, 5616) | 12.6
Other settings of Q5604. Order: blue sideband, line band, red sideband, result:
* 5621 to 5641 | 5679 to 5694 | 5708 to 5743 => 0.5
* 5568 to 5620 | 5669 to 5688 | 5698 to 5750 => 0.7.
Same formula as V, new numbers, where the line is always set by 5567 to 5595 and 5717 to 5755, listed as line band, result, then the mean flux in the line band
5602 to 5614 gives 0.04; 12.8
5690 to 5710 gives 0.04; 12.7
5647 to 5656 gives 0.00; 13.2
